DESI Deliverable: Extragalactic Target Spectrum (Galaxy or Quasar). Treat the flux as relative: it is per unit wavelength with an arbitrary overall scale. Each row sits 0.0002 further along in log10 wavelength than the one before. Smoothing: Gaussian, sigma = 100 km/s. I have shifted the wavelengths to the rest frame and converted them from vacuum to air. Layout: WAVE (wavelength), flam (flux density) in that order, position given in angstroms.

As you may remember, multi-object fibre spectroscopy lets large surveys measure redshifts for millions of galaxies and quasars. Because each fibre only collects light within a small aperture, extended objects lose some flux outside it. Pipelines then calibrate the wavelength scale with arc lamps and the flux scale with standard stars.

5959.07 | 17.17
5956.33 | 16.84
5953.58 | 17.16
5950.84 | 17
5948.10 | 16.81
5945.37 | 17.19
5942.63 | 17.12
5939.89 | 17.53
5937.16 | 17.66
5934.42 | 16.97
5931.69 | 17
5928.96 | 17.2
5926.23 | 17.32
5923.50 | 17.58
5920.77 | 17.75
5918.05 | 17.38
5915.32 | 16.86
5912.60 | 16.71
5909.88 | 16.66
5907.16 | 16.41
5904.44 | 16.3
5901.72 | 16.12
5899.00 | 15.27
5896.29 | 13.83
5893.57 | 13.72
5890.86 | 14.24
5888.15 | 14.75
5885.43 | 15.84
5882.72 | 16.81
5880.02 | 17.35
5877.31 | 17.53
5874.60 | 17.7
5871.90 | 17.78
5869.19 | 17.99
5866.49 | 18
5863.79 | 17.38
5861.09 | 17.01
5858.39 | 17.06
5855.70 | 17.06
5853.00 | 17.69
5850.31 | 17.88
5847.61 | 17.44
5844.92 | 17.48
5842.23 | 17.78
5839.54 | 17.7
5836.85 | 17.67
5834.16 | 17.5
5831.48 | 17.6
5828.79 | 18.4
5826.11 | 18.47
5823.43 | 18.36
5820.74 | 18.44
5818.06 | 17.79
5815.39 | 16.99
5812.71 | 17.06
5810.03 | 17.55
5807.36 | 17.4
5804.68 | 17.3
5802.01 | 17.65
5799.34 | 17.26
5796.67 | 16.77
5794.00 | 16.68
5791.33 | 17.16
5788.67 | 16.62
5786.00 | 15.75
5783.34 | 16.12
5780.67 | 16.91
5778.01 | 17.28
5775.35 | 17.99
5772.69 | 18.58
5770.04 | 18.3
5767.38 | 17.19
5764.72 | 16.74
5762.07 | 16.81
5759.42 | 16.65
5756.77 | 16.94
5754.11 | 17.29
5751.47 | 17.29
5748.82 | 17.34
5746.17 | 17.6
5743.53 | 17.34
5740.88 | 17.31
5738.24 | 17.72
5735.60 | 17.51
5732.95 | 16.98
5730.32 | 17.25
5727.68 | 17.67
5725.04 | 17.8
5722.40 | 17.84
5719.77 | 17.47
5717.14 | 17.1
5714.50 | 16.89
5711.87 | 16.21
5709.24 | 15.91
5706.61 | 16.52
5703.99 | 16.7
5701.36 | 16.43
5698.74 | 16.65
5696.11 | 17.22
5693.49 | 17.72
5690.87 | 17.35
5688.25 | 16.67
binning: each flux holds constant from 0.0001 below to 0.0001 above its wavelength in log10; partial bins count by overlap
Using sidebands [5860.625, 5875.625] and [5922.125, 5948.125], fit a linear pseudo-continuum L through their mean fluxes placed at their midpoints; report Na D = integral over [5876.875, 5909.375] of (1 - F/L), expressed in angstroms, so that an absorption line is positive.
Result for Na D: 3.5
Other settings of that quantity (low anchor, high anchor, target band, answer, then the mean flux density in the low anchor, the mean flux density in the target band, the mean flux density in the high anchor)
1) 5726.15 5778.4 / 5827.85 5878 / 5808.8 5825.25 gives -0.2 angstroms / 17.4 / 17.7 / 17.6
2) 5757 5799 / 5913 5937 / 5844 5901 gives 1.8 angstroms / 17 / 16.6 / 17.3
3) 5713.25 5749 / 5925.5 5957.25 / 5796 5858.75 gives -1.2 angstroms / 17.4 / 17.6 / 17.1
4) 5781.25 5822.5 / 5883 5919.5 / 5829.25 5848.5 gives -1.2 angstroms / 17.1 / 17.6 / 15.7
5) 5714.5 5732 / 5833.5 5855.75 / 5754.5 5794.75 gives 1.1 angstroms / 17.5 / 17.1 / 17.6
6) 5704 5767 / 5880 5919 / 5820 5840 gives -2.0 angstroms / 17.1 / 18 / 15.8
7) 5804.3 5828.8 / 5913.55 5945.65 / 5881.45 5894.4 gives 1.7 angstroms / 17.8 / 15.1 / 17.3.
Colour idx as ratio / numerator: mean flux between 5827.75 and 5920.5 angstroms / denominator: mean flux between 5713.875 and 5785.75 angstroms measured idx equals 0.97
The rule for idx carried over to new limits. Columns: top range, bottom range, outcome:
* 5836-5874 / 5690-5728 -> 1.03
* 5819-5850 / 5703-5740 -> 1.04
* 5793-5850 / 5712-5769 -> 1.02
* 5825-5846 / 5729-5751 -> 1.03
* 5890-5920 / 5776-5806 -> 0.94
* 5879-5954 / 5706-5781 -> 0.96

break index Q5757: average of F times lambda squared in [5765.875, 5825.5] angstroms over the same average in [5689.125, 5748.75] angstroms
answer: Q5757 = 1.0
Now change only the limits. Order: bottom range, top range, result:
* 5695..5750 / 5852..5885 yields 1.07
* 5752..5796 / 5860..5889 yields 1.04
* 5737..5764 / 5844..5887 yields 1.05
